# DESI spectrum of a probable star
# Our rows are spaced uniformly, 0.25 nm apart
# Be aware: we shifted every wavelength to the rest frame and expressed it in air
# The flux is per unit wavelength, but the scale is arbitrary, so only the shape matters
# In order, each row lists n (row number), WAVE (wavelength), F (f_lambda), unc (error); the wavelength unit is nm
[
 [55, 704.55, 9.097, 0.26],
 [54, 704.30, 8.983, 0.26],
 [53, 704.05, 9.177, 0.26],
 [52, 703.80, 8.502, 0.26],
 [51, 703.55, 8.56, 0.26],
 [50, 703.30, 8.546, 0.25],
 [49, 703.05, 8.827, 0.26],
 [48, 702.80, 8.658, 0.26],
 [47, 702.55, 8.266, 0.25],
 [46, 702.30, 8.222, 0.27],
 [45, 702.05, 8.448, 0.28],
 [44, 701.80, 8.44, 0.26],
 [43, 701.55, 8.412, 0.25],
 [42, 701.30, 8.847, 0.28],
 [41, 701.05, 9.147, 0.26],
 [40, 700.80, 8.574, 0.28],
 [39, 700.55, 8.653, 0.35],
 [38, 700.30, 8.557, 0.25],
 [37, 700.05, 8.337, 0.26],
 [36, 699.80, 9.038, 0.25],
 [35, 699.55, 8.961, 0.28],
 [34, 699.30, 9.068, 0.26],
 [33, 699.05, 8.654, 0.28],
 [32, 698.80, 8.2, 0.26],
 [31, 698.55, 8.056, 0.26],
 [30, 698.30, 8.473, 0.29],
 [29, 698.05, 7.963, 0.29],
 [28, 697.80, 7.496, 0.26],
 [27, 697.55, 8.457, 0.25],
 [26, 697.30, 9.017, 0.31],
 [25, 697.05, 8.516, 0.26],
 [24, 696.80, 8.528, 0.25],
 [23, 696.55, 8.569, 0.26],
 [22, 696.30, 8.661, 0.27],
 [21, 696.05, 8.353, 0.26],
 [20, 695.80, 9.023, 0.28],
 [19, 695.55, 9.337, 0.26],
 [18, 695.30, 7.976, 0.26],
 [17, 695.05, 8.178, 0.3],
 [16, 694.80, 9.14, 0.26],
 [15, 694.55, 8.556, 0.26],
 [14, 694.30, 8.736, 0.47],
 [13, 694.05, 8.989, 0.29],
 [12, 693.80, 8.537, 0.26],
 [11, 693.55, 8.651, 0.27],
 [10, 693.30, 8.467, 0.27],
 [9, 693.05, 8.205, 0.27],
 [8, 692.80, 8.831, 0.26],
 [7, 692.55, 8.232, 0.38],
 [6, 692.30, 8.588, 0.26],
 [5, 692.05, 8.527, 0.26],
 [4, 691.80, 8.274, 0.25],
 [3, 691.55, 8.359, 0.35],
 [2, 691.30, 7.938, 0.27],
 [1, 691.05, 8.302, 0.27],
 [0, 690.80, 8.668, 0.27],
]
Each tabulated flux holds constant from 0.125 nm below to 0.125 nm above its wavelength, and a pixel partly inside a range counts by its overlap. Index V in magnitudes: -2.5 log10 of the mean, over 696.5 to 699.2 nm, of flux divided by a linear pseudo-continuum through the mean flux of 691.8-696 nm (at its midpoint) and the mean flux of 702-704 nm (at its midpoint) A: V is 0.03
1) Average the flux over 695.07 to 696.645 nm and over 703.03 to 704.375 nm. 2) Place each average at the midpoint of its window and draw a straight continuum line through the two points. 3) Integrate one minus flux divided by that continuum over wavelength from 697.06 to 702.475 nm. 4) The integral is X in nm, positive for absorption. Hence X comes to 0.10 nm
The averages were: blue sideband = 8.62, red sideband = 8.75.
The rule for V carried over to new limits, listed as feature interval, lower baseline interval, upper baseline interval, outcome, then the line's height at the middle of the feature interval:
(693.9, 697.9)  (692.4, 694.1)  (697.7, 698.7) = -0.04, 8.26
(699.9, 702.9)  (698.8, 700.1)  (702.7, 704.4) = 0.03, 8.77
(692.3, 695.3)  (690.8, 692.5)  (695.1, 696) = 0.00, 8.54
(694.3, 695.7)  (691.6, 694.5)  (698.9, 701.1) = -0.01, 8.6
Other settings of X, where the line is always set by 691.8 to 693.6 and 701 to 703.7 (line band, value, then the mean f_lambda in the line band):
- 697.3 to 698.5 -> 0.047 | 8.19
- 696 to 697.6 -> -0.017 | 8.6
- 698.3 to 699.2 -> 0.019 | 8.35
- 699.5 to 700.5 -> -0.018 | 8.7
